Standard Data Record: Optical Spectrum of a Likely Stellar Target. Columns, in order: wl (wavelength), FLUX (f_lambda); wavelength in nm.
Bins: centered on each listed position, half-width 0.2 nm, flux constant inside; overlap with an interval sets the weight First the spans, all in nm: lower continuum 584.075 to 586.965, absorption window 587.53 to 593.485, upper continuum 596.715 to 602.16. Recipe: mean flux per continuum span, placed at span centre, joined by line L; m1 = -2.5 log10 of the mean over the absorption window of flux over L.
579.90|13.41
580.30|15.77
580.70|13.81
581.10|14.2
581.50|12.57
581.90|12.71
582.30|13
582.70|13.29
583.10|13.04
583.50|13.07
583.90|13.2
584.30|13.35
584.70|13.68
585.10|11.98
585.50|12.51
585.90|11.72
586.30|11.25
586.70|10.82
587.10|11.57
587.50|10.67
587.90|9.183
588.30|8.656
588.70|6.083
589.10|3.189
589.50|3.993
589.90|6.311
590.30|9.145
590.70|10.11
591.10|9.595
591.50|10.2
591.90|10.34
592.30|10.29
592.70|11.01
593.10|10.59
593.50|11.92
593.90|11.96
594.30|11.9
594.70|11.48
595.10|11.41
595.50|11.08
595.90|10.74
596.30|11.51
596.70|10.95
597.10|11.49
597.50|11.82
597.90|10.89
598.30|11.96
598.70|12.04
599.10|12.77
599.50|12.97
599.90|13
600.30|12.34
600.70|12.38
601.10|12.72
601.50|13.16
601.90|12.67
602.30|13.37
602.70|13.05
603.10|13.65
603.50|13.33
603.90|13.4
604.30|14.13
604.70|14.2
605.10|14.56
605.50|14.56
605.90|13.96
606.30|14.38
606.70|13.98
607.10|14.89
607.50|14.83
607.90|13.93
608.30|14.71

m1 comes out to 0.38 mag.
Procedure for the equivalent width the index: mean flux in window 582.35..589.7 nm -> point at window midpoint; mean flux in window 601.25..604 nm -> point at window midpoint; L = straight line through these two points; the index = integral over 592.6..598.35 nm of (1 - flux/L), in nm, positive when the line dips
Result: 0.35 nm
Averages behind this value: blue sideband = 10.7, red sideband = 13.2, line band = 11.4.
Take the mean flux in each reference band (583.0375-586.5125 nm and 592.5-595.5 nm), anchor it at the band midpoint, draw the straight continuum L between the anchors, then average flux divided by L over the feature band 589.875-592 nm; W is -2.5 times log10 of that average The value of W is 0.24 mag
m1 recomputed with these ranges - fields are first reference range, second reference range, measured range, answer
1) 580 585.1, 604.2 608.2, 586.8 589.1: 0.48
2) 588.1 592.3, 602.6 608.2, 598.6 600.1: -0.10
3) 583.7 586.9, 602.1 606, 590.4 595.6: 0.19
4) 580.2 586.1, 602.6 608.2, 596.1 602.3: 0.13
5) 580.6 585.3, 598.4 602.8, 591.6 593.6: 0.20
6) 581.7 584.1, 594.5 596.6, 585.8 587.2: 0.11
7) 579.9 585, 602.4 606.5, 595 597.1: 0.23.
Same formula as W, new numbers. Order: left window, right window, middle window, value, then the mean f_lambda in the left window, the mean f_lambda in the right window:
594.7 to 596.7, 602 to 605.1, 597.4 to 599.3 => 0.01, 11.2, 13.6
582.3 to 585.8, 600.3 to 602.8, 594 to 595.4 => 0.12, 13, 12.8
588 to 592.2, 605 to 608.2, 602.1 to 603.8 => -0.03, 7.86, 14.4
